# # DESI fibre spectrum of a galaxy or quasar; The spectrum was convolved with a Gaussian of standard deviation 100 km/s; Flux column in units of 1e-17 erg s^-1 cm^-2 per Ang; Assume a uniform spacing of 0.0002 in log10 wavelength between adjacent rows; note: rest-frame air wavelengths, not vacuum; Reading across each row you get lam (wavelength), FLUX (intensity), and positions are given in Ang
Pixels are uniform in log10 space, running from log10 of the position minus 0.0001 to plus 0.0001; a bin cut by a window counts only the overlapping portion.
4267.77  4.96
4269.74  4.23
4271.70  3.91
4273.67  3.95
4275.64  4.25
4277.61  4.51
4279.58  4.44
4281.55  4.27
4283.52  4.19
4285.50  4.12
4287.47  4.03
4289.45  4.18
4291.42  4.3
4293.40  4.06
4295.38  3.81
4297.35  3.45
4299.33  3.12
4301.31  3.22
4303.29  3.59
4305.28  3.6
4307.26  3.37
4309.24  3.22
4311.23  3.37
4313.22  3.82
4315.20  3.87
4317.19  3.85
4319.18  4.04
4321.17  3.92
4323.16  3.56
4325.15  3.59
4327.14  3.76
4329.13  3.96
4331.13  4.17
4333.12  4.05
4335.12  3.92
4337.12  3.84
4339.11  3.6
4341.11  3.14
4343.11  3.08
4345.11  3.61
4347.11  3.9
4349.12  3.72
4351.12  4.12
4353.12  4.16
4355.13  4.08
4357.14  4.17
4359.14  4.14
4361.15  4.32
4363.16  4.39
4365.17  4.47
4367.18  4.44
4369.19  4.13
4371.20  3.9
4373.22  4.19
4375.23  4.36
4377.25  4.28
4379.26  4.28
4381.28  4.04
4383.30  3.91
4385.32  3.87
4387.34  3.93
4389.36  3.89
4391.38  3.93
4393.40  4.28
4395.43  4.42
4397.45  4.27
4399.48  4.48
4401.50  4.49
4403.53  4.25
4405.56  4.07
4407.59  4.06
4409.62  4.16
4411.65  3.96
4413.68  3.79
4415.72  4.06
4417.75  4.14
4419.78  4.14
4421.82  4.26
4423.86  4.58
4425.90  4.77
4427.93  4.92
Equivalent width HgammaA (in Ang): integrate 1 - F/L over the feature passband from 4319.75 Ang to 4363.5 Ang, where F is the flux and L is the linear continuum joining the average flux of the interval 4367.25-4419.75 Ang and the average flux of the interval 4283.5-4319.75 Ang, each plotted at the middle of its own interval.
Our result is 0.4 Ang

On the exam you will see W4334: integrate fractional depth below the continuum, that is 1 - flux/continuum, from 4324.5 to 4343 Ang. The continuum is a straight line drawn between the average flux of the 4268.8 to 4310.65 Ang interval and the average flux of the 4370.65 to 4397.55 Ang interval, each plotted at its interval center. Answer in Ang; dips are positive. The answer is 1.1 Ang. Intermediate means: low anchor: 3.89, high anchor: 4.11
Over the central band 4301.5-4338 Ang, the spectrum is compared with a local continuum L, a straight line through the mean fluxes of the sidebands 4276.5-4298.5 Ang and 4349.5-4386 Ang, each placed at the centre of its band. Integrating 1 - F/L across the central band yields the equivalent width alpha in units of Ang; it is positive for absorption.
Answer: 3.5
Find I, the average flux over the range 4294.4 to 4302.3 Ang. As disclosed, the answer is 3.4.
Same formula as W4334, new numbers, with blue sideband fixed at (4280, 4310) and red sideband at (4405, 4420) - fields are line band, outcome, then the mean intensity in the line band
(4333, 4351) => 1.08 Ang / 3.65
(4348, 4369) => -1.45 Ang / 4.2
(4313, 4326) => 0.10 Ang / 3.81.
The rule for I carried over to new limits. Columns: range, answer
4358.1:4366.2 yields 4.33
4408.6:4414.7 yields 3.97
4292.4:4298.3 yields 3.78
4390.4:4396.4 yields 4.21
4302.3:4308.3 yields 3.52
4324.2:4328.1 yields 3.68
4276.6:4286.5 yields 4.31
